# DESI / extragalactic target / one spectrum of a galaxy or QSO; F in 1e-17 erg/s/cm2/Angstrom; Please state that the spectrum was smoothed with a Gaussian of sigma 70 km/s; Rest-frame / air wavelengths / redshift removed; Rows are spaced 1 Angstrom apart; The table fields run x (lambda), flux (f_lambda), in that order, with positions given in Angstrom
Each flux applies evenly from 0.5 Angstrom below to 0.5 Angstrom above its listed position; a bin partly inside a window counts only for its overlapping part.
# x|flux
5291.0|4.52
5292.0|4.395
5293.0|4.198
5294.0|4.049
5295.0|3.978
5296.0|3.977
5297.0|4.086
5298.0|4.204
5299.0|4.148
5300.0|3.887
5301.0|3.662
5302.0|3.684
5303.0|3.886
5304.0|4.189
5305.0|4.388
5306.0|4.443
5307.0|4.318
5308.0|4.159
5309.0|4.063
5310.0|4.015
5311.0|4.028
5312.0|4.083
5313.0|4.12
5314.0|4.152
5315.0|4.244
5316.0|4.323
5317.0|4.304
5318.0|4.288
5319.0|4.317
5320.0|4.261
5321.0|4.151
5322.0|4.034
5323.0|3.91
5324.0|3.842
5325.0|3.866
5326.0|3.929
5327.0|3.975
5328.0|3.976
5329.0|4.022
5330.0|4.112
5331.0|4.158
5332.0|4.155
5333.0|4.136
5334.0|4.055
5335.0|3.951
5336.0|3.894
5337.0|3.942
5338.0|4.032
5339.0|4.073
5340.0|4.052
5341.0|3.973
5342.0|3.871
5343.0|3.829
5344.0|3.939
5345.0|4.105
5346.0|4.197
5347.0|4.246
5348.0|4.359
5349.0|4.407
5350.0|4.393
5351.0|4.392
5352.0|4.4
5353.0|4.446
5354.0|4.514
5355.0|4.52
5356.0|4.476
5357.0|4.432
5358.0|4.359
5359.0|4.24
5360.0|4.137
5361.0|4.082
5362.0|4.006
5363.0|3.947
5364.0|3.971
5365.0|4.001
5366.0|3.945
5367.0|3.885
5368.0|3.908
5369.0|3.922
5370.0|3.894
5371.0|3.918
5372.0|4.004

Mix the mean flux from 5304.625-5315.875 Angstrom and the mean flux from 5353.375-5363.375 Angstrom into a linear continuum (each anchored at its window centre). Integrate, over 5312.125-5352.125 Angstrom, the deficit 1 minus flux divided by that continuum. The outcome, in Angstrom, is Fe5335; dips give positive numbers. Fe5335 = 1.1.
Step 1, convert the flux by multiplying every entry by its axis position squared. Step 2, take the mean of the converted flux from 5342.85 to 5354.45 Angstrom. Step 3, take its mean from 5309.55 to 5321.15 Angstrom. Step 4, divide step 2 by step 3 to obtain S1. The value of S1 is 1.0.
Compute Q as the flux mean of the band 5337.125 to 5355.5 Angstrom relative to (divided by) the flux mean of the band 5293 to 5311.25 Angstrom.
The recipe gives 1.03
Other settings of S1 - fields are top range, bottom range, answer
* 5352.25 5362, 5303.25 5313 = 1.06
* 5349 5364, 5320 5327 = 1.09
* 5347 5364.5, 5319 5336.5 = 1.08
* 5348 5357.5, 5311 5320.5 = 1.07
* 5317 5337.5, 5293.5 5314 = 1.00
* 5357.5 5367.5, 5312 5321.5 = 0.98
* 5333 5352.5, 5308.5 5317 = 1.00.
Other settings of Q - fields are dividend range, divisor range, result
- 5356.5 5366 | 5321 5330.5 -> 1.04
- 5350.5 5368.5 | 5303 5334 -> 1.02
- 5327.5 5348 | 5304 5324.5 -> 0.97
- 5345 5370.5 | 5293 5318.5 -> 1.02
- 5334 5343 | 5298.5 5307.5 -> 0.98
